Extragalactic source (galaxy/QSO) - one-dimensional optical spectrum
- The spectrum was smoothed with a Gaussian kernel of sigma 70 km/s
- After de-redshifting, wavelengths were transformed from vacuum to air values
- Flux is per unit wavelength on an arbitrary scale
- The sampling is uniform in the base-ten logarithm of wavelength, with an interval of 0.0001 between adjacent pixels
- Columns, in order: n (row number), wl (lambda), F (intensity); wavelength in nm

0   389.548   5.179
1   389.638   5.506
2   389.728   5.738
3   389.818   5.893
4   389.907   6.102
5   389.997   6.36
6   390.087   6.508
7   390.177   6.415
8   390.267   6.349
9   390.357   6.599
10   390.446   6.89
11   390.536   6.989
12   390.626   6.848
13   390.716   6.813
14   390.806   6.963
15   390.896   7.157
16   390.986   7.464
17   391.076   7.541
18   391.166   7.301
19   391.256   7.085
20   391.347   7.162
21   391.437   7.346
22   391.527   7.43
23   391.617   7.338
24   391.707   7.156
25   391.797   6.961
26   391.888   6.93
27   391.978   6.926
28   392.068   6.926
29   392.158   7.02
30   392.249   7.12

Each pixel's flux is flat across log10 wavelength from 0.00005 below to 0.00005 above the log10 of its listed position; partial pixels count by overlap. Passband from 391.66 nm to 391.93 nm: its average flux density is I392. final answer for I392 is 7.01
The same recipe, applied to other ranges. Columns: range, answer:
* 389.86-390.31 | 6.34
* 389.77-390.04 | 6.12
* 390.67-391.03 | 7.1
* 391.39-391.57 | 7.4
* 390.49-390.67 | 6.91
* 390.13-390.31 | 6.37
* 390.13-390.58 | 6.65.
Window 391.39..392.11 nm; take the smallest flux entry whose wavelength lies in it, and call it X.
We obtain 6.926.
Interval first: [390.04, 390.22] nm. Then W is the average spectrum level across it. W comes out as 6.45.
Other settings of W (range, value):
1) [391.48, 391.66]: 7.4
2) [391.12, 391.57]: 7.26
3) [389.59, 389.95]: 5.8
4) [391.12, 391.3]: 7.2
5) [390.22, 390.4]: 6.46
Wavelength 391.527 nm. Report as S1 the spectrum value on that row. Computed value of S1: 7.43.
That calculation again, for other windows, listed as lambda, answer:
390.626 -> 6.848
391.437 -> 7.346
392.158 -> 7.02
